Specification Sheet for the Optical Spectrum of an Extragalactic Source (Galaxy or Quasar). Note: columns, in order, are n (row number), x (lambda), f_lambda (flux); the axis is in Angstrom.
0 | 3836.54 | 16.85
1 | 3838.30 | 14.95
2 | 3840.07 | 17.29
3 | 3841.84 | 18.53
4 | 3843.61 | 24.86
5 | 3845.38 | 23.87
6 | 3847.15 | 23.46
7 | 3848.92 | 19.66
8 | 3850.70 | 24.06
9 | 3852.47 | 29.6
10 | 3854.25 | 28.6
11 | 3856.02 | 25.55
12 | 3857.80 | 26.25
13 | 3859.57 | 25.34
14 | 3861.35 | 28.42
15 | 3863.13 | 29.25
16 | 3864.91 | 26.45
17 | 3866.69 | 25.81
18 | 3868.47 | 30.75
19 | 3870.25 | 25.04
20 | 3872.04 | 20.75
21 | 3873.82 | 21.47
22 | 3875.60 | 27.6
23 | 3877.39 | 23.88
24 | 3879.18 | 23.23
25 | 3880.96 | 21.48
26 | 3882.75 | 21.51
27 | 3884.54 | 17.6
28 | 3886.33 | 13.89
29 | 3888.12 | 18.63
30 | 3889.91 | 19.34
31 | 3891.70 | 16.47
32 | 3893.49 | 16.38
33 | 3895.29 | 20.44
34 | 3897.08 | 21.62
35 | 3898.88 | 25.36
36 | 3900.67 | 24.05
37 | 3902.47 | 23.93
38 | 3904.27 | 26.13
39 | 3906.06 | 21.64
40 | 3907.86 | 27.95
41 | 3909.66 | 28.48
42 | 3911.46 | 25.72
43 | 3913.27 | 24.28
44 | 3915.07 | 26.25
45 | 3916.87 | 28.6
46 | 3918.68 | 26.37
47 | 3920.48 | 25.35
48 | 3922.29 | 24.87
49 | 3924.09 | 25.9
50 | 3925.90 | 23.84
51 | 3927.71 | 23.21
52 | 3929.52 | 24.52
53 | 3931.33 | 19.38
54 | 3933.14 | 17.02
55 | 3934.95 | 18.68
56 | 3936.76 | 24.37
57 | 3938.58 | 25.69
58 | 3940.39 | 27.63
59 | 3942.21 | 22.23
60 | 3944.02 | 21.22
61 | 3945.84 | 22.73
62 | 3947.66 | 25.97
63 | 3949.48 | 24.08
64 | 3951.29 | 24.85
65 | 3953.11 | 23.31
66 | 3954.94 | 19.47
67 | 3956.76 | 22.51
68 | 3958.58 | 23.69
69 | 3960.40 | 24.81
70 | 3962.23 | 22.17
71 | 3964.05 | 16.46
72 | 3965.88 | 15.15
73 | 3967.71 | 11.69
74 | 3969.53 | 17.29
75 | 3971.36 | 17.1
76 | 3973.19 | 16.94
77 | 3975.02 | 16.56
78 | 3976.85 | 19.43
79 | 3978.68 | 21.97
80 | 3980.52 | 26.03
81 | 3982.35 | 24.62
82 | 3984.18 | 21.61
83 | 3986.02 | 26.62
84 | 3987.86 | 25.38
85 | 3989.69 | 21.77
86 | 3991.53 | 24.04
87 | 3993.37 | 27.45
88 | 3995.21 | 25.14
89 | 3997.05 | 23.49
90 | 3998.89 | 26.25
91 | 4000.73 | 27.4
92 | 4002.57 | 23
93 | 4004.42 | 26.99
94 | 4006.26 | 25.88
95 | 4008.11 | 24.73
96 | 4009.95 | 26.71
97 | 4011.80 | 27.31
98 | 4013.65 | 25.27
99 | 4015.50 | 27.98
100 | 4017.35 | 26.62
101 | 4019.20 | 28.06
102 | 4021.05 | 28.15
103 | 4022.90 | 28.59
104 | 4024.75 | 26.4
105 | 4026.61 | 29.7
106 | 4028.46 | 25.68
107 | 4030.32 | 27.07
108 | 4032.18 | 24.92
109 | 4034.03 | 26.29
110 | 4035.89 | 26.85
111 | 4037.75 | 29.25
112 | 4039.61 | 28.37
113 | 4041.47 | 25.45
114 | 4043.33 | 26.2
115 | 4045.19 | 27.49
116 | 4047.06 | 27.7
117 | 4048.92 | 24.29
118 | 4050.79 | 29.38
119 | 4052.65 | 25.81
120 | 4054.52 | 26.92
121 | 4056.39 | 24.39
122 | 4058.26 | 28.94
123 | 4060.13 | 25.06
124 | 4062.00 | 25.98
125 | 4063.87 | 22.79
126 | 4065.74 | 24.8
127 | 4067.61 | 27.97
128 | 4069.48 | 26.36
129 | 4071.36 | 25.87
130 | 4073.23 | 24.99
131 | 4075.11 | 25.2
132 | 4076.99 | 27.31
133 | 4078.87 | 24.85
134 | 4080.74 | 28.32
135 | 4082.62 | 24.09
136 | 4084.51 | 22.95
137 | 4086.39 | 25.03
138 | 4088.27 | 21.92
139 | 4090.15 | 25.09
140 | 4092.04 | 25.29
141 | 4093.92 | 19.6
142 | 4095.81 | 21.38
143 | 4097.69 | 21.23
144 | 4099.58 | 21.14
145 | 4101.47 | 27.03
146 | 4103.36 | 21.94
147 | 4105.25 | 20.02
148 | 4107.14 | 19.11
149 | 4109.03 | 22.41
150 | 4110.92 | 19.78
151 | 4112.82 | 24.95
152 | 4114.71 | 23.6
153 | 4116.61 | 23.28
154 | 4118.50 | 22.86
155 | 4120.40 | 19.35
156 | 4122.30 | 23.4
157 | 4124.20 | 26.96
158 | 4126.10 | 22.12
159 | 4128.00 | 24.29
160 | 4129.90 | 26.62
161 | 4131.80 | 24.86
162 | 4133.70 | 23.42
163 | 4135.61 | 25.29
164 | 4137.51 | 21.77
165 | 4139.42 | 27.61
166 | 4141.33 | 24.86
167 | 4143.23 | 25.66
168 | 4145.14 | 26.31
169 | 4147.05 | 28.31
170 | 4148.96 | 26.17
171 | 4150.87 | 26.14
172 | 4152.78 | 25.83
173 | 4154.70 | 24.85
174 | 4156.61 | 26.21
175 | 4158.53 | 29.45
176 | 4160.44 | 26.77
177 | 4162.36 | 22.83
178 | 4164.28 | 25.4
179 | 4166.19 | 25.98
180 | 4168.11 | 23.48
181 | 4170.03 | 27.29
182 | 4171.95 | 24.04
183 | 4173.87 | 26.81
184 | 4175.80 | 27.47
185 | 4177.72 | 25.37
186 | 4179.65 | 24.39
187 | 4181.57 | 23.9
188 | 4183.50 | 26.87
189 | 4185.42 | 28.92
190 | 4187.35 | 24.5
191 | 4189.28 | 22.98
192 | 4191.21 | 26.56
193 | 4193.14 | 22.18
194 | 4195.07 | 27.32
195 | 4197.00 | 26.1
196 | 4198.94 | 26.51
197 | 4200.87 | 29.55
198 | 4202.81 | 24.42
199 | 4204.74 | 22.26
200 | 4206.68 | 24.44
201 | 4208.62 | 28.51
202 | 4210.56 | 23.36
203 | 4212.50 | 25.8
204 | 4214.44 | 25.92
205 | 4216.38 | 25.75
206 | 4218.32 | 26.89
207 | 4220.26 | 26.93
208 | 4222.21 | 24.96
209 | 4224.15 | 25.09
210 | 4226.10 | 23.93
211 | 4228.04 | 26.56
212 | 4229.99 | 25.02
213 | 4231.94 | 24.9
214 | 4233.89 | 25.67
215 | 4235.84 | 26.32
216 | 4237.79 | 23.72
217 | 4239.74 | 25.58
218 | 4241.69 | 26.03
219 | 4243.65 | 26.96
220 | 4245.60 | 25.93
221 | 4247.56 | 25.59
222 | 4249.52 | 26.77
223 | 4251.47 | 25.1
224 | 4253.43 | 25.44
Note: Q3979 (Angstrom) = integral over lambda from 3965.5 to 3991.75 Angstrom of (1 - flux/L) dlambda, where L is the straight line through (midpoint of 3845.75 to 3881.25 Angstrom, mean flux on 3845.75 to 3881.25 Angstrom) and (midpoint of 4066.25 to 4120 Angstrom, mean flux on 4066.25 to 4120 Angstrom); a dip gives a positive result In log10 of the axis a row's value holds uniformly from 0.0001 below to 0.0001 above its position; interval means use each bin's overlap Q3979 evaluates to 4.4 Angstrom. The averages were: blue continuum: 25.4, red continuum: 23.7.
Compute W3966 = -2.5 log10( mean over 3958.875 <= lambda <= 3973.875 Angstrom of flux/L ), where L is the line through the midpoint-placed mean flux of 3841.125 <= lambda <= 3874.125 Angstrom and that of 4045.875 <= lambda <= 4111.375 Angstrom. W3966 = 0.35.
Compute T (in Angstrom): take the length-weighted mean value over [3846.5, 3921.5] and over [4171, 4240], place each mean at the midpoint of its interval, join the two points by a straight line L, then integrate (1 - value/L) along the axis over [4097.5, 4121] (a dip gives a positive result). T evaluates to 2.76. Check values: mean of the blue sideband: 24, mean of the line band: 22.1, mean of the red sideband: 25.5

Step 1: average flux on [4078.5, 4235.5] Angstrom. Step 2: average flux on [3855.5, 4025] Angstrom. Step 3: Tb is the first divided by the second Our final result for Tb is 1.1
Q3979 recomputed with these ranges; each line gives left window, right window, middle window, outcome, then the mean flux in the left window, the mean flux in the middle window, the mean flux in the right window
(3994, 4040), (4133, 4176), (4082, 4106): 3.02 Angstrom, 26.6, 22.8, 25.7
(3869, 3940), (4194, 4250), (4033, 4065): -3.07 Angstrom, 22.9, 26.5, 25.7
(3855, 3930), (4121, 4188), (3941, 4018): 4.67 Angstrom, 23.9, 23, 25.5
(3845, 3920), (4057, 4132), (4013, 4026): -1.87 Angstrom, 23.9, 27.4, 24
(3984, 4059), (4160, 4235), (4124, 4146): 0.78 Angstrom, 26.4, 24.9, 25.5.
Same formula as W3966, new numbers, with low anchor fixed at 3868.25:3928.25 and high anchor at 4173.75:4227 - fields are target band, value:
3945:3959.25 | 0.01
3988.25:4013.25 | -0.06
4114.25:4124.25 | 0.09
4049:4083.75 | -0.06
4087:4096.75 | 0.09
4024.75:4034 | -0.11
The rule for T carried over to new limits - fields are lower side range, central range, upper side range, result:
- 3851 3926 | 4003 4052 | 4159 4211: -4.2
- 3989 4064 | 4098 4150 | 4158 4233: 4.3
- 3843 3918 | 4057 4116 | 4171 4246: 2.2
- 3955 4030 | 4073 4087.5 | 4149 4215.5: -0.4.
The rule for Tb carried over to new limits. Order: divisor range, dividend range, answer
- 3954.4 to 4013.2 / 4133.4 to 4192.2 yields 1.14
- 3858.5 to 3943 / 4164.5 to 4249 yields 1.09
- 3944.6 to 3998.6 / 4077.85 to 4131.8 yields 1.06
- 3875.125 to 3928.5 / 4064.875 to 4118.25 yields 1.03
